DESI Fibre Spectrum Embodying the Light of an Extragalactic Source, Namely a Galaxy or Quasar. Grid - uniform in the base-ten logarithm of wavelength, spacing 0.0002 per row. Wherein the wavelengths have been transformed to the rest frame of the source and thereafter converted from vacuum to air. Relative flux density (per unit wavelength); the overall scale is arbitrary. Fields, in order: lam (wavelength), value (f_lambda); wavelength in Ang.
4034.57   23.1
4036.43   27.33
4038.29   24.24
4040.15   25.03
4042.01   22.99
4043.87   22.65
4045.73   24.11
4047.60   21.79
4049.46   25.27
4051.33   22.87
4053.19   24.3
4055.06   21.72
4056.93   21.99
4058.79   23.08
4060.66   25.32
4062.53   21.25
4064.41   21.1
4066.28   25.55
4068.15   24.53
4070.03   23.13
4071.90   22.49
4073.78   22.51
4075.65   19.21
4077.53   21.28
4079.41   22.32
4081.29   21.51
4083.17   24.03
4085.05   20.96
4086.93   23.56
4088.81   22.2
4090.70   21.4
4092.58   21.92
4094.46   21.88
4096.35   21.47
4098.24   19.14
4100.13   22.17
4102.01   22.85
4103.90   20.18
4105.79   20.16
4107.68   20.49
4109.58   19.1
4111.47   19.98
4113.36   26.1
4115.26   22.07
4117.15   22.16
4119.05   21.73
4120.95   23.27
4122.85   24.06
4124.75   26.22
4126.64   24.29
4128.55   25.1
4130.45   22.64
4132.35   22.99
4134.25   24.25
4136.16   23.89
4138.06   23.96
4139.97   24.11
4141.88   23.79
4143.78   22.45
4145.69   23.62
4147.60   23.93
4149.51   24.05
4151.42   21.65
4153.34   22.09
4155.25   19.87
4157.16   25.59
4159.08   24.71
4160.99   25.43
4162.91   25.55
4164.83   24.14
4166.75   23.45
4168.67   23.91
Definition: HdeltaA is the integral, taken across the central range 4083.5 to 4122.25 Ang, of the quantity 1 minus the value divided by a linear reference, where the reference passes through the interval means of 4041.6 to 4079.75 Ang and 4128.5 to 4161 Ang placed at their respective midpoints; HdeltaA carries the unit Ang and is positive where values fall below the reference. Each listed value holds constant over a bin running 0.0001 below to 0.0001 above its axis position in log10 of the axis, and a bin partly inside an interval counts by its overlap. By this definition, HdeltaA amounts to 2.4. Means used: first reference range 22.8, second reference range 23.5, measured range 21.7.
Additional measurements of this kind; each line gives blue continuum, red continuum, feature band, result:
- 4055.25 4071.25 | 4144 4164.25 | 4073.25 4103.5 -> 2.01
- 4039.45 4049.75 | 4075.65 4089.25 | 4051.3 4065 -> 0.16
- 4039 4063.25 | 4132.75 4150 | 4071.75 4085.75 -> 1.00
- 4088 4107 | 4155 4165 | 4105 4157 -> 0.20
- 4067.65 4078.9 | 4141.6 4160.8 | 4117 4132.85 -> -0.58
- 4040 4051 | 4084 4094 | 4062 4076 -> 0.04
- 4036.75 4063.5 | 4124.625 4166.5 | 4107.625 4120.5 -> 1.01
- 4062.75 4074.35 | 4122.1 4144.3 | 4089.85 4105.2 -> 1.41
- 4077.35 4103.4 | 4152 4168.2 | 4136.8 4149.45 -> -0.19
